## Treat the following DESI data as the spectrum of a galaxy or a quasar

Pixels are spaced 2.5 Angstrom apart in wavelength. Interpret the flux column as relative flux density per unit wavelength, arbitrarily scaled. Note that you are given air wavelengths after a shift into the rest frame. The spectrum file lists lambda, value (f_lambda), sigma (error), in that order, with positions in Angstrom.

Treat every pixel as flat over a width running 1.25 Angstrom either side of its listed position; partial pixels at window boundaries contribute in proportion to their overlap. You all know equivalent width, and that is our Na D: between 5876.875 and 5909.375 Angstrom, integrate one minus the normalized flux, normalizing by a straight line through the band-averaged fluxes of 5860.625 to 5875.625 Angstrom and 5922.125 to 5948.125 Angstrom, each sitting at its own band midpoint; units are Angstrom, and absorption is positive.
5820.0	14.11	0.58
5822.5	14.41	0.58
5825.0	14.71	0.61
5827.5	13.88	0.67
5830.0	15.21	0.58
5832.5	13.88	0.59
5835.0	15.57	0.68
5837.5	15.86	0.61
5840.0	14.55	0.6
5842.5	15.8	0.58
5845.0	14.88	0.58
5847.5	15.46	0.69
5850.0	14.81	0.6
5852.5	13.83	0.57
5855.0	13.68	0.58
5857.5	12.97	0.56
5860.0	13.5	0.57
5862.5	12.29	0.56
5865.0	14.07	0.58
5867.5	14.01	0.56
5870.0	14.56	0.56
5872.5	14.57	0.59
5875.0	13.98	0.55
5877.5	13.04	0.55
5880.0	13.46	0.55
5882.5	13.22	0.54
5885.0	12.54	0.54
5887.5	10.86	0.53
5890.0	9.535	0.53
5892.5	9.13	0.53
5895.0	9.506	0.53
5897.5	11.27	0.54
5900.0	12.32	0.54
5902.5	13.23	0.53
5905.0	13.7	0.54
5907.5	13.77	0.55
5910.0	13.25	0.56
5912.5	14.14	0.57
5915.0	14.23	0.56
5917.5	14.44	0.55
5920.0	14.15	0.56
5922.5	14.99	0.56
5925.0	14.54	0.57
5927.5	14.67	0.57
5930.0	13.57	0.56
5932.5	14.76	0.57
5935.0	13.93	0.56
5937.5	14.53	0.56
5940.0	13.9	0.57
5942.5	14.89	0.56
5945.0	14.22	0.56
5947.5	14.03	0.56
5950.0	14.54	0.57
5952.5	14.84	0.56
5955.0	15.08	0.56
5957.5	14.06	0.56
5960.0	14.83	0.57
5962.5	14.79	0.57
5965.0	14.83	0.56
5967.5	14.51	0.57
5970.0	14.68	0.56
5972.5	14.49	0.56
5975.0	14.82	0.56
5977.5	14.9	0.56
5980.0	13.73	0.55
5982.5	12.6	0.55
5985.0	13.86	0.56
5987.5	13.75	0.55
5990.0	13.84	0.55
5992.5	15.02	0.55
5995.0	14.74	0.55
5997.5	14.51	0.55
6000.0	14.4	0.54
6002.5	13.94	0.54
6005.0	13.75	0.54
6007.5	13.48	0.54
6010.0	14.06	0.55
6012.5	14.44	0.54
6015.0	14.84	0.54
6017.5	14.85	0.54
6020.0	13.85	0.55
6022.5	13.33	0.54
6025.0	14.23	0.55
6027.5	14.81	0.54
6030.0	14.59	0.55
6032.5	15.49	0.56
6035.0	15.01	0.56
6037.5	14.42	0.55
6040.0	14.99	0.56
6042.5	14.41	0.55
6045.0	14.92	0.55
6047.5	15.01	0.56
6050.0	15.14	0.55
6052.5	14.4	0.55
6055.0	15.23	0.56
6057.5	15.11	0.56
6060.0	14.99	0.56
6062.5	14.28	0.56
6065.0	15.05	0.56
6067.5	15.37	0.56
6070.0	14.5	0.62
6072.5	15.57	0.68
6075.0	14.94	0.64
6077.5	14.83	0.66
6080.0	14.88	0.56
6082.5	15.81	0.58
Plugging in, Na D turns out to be 4.8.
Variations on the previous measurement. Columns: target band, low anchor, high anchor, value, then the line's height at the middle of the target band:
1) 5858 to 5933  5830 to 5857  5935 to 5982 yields 7.7 Angstrom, 14.7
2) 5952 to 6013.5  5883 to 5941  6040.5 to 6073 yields -1.5 Angstrom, 14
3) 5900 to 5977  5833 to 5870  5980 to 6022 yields -0.6 Angstrom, 14.2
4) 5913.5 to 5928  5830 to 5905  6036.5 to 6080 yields -0.7 Angstrom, 13.8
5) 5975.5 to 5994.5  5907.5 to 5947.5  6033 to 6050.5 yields 0.7 Angstrom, 14.6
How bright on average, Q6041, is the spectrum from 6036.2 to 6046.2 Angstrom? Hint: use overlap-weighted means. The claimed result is 14.7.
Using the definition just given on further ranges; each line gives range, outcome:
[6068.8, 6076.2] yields 15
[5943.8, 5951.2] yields 14.3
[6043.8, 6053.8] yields 14.9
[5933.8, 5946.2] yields 14.3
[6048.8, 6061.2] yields 15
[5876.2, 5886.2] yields 13.1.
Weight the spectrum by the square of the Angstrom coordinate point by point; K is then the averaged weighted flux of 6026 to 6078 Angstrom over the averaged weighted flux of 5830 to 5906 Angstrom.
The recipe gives 1.19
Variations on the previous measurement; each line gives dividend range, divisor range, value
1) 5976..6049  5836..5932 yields 1.11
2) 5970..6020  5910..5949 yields 1.02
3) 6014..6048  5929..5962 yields 1.04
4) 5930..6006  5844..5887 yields 1.08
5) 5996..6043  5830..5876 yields 1.06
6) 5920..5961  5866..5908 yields 1.18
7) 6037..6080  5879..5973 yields 1.14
